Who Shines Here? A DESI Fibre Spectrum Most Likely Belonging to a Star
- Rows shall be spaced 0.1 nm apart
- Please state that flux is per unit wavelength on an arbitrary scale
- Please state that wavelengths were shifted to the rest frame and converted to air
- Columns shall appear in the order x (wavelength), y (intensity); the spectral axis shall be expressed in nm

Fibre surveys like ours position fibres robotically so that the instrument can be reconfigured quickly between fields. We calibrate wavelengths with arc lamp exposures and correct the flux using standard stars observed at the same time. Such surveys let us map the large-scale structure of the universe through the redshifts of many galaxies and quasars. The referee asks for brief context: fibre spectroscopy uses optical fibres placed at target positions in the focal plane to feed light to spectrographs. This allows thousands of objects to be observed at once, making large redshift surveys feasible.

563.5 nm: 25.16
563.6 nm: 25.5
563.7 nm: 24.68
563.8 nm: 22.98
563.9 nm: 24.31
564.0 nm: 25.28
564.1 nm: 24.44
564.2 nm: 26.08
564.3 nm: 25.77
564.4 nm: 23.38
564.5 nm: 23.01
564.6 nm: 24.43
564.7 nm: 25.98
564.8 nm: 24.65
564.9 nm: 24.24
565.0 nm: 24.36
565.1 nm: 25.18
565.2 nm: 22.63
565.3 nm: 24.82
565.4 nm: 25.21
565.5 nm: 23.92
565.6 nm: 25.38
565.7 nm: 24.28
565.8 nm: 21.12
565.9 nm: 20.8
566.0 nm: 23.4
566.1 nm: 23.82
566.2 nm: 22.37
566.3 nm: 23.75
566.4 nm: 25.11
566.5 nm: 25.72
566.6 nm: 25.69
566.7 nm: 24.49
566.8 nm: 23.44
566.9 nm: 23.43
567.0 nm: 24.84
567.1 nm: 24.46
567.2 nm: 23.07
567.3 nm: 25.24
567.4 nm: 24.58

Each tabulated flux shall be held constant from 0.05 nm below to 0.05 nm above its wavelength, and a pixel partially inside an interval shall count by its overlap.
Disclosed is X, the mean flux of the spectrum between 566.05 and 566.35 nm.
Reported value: 23.3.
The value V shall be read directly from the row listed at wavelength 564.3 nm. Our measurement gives 25.77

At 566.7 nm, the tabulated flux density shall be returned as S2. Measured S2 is 24.49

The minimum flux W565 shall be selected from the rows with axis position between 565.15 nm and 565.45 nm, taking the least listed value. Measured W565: 22.63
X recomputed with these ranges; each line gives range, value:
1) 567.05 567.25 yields 23.8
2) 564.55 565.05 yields 24.7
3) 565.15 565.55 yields 24.1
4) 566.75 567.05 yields 23.9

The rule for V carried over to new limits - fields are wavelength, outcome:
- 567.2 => 23.07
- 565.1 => 25.18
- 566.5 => 25.72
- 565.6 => 25.38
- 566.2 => 22.37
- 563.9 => 24.31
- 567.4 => 24.58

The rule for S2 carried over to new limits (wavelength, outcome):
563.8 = 22.98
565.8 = 21.12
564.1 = 24.44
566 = 23.4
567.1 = 24.46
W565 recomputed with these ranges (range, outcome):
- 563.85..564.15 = 24.31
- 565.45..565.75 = 23.92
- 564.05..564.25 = 24.44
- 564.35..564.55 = 23.01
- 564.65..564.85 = 24.65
